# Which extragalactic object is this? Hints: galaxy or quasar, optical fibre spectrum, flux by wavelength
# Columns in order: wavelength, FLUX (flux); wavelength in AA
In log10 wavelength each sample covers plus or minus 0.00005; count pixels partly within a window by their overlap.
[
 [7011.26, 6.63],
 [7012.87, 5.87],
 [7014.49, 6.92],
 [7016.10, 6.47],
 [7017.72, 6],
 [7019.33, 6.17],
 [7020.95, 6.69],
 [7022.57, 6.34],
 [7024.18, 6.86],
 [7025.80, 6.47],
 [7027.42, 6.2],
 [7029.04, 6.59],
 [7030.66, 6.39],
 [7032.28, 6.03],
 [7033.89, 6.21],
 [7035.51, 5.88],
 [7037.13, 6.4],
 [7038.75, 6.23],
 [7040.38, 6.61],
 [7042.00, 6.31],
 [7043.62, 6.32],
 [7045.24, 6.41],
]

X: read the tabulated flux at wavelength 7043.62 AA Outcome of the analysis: 6.32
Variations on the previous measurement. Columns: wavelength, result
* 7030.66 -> 6.39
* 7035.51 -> 5.88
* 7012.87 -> 5.87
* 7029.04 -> 6.59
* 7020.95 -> 6.69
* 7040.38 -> 6.61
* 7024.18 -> 6.86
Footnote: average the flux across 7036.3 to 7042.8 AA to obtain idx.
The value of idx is 6.38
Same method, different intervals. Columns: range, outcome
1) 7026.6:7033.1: 6.31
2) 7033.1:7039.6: 6.17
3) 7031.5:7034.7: 6.14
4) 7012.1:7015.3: 6.4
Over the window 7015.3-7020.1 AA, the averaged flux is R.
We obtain 6.22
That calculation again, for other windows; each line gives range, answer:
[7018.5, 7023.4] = 6.41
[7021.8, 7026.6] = 6.57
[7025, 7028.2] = 6.33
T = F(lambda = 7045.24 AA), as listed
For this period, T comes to 6.41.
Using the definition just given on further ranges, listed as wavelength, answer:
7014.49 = 6.92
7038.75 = 6.23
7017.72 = 6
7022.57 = 6.34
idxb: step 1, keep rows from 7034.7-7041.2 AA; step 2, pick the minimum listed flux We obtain 5.88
